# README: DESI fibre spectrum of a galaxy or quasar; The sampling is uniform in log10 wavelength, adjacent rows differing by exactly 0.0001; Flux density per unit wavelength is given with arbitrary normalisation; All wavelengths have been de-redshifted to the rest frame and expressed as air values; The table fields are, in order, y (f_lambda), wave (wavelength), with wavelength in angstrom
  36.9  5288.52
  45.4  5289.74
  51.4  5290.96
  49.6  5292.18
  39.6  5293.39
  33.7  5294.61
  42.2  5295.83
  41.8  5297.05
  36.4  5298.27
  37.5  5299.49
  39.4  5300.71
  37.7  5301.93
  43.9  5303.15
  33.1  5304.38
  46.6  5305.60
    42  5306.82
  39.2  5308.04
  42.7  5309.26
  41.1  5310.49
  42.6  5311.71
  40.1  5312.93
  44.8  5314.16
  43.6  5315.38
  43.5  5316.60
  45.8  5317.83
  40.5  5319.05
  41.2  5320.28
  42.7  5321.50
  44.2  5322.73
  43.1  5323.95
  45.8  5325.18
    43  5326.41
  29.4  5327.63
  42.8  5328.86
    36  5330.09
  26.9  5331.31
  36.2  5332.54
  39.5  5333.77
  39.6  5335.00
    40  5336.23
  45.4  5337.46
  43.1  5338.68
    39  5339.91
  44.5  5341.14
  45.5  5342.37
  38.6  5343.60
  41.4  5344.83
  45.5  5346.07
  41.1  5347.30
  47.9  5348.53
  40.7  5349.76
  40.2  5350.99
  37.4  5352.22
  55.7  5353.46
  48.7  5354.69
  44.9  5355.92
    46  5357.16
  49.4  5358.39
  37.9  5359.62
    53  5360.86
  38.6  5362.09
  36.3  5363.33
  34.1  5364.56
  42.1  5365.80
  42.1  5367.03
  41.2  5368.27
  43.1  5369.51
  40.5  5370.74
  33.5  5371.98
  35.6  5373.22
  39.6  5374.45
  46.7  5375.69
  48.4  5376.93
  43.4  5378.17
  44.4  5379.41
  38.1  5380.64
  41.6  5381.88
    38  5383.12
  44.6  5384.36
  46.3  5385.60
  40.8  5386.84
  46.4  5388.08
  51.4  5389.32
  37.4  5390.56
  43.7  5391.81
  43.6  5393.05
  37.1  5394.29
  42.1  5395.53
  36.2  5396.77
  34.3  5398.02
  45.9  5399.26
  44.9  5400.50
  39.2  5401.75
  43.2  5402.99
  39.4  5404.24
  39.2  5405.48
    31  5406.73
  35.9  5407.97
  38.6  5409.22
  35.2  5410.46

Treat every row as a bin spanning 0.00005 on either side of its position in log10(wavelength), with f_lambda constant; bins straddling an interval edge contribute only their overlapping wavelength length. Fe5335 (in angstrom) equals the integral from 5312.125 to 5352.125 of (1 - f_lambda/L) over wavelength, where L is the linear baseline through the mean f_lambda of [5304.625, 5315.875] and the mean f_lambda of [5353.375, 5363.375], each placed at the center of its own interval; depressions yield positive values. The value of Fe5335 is 2.27 angstrom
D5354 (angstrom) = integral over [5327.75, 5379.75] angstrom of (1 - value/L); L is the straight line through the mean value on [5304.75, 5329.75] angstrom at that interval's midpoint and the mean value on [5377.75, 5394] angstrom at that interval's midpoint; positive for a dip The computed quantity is 1.0 angstrom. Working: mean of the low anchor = 42.1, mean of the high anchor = 42.9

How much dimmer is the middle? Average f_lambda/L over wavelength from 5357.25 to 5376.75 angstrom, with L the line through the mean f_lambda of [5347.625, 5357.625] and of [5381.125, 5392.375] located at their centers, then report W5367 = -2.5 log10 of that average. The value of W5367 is 0.08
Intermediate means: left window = 45.1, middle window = 41.2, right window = 43.3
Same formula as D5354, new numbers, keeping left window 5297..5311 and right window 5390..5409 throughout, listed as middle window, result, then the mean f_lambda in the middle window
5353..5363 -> -1.7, 46.3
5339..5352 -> -0.8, 42.3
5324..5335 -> 0.6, 37.8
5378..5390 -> -1.2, 43.5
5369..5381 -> -0.5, 41.4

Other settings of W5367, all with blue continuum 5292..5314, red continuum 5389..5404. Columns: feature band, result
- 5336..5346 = -0.04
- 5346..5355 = -0.09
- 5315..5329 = -0.04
